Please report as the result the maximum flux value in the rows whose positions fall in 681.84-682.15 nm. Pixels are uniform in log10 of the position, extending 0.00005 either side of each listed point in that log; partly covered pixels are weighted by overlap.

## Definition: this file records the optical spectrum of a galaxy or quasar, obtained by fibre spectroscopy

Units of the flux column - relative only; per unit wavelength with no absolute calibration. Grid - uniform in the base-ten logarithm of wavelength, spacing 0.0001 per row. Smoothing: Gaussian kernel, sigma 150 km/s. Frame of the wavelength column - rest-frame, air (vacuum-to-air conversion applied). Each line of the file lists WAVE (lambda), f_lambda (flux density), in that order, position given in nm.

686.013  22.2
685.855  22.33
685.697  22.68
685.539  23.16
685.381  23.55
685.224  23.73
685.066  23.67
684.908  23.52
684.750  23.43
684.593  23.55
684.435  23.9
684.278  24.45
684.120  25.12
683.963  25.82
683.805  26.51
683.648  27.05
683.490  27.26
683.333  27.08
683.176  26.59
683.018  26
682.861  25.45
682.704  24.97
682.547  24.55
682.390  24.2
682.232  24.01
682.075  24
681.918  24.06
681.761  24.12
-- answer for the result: 24.06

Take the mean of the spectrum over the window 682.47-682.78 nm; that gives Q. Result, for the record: 24.8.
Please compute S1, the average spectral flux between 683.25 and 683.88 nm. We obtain 27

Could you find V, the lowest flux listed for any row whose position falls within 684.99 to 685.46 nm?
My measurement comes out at 23.55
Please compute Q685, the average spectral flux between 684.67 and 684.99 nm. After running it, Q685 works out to 23.5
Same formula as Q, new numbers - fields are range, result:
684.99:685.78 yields 23.4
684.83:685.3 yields 23.6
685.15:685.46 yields 23.7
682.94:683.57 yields 26.7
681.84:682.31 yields 24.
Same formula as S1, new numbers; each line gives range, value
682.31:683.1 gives 25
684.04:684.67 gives 24.3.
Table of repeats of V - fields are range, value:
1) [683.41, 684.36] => 24.45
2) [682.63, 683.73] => 24.97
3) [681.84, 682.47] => 24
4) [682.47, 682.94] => 24.55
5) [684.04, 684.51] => 23.9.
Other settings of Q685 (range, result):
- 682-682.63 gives 24.2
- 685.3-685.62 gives 23.4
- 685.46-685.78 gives 22.9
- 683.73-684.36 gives 25.5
